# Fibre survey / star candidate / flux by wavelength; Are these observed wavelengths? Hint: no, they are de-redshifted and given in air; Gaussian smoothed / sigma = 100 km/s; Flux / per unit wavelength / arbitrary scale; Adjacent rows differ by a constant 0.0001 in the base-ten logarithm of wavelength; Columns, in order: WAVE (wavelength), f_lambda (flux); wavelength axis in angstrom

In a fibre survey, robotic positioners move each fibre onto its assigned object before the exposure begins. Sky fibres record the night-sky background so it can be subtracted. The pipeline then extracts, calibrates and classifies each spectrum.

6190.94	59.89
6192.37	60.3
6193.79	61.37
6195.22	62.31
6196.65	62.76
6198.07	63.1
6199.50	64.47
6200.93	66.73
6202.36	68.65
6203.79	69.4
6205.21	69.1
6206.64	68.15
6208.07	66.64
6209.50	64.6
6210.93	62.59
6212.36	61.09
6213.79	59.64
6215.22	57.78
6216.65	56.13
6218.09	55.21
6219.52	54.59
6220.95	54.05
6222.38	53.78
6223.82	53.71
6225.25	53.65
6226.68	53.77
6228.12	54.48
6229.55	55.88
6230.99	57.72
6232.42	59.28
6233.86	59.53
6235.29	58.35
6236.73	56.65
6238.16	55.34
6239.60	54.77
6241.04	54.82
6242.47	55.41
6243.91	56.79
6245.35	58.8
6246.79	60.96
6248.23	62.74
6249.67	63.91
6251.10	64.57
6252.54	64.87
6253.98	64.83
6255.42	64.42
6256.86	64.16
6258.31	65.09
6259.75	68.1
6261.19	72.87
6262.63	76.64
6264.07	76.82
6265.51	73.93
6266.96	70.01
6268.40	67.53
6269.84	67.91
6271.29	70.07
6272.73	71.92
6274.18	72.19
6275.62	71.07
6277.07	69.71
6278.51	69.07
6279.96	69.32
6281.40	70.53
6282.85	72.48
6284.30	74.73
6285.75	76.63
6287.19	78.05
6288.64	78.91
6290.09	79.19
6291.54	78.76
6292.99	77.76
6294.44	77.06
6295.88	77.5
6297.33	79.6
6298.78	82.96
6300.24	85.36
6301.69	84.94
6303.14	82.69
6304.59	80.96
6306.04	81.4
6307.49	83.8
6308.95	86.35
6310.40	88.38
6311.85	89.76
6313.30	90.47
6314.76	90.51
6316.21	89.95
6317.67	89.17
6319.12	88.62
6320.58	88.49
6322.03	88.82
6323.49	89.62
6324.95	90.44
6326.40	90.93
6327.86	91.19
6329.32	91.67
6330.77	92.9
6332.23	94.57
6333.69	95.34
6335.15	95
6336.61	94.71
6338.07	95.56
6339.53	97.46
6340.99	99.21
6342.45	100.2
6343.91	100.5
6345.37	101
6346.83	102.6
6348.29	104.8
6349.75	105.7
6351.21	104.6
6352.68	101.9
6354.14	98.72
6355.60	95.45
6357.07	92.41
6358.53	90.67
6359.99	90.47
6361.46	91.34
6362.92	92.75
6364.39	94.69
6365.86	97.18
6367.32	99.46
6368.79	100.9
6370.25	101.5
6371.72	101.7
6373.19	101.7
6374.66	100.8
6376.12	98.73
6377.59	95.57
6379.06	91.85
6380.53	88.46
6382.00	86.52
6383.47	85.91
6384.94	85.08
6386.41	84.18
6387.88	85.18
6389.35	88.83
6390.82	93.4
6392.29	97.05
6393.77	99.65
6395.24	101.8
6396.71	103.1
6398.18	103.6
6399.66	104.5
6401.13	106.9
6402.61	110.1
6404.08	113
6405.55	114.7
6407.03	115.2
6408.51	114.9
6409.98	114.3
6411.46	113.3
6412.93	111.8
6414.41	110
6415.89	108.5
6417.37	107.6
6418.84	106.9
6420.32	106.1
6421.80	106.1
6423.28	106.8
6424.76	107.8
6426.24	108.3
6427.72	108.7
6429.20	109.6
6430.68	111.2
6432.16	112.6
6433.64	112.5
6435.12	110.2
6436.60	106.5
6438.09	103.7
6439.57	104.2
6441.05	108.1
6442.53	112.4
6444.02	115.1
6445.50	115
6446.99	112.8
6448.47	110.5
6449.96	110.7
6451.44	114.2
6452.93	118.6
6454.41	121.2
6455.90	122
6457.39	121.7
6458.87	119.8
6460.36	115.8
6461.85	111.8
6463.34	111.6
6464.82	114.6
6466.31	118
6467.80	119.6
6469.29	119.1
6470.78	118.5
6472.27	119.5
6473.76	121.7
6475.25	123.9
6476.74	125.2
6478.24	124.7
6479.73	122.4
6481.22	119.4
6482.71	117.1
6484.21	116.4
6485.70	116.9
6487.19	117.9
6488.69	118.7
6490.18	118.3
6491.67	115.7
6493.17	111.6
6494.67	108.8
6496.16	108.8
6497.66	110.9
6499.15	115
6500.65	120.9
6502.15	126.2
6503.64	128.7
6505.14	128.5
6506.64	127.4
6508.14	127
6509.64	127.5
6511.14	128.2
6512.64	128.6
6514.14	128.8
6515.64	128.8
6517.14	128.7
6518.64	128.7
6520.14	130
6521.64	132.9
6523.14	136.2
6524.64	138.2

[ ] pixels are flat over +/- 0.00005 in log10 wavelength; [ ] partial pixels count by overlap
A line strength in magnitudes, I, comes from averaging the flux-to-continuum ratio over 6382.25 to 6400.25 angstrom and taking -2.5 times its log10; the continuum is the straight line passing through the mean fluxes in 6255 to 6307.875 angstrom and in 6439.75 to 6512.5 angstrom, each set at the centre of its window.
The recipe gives 0.06 mag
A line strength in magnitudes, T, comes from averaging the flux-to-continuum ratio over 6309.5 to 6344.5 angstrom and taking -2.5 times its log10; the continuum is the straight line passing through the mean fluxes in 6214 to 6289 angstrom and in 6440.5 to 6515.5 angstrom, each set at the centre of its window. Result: -0.13 mag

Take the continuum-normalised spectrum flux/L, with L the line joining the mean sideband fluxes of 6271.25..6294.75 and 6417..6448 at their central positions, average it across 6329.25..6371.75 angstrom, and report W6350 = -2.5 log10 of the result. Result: -0.09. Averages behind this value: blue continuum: 74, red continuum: 109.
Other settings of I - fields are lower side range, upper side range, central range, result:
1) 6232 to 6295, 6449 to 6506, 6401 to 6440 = -0.05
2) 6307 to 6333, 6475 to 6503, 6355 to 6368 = 0.03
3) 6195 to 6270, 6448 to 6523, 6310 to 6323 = -0.10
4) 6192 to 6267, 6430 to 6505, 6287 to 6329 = -0.07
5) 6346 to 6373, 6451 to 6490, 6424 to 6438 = 0.02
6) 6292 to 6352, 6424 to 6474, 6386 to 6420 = 0.01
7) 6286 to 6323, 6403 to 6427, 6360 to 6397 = 0.08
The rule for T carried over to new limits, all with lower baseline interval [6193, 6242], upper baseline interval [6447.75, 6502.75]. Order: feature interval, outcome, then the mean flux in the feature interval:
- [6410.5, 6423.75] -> -0.043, 109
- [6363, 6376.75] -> -0.061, 99.3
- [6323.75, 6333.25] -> -0.091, 91.9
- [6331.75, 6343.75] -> -0.119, 96.7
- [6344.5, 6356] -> -0.144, 102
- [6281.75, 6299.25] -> -0.021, 77.6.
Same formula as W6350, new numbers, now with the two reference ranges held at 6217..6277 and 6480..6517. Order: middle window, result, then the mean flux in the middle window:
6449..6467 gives -0.05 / 117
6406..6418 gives -0.12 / 112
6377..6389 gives 0.07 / 87.8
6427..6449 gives -0.03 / 110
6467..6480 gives -0.06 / 122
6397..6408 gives -0.11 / 109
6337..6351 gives -0.19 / 101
